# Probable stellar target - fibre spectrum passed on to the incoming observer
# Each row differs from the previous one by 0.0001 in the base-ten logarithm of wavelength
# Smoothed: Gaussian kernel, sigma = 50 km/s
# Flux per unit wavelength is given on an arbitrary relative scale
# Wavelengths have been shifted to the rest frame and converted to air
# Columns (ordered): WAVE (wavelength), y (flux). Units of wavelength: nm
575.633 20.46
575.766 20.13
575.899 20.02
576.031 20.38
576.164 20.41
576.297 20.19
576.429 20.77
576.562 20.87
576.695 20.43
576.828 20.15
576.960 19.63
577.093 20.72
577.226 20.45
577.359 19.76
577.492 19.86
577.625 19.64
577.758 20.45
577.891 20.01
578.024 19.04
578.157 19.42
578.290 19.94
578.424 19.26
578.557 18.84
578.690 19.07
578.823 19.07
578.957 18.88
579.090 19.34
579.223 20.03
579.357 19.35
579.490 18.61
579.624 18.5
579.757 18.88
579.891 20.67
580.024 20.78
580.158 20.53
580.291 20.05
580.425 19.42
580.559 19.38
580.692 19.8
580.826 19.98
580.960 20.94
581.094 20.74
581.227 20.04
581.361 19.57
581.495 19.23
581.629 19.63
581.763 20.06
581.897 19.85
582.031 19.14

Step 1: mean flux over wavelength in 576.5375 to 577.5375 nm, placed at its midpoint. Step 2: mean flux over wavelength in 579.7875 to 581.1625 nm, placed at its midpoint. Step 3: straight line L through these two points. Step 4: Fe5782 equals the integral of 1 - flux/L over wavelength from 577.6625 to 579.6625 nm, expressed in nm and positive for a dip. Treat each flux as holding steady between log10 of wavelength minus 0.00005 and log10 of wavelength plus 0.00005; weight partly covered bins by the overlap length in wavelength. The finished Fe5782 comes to 0.086 nm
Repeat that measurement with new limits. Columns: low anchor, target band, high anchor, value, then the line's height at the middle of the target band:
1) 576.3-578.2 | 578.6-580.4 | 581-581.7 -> 0.04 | 20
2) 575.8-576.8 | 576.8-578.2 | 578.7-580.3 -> 0.01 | 20.1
